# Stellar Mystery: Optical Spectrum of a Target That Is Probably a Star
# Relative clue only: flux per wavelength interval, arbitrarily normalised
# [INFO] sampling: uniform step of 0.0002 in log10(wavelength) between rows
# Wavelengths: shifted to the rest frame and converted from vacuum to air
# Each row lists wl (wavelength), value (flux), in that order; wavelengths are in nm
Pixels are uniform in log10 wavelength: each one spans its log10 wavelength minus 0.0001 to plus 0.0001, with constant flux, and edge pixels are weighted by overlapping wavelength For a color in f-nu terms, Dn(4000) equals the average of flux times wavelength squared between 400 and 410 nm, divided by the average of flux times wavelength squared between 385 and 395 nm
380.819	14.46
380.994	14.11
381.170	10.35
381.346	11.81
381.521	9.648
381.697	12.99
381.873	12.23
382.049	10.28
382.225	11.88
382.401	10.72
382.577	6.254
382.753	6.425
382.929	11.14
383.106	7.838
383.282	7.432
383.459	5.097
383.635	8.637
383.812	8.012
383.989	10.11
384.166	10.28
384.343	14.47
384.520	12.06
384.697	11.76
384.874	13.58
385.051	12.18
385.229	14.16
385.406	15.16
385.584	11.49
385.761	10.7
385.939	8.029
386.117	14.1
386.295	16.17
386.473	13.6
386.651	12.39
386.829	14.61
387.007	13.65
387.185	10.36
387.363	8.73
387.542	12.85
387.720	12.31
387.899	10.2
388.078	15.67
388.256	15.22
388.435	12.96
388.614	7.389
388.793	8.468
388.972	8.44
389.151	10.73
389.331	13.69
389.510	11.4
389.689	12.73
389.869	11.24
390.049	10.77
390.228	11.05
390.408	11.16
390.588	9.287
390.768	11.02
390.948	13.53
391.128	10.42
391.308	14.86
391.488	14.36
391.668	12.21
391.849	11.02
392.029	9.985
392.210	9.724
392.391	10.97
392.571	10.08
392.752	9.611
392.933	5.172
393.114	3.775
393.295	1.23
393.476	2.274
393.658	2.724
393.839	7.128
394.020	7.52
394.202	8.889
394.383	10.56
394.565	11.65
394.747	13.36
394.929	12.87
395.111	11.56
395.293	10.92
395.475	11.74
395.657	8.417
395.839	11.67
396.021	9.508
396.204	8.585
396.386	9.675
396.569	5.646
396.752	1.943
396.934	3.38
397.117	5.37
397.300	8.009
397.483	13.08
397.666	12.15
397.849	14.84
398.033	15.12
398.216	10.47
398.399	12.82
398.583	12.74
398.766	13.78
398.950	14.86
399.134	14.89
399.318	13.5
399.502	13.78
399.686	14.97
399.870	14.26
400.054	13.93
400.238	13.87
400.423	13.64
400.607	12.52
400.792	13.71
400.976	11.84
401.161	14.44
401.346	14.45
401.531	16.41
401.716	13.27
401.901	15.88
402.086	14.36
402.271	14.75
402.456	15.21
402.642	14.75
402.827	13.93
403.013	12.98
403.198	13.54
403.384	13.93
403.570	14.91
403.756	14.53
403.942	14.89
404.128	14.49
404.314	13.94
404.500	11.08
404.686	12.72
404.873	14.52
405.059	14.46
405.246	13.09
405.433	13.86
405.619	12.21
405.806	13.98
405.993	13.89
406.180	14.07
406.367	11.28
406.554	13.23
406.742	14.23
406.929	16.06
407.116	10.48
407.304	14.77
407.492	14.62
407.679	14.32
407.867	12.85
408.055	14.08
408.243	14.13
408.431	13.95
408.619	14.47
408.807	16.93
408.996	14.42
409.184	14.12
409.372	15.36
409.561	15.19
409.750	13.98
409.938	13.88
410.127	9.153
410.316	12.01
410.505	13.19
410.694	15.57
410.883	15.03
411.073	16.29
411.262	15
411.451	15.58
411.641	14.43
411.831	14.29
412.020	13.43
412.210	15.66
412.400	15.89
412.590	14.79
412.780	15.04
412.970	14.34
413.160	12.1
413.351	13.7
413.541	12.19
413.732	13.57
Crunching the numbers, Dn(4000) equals 1.40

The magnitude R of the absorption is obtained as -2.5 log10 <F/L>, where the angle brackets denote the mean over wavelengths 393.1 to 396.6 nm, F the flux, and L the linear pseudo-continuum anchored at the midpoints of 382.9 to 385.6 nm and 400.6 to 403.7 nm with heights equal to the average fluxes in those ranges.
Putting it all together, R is 0.43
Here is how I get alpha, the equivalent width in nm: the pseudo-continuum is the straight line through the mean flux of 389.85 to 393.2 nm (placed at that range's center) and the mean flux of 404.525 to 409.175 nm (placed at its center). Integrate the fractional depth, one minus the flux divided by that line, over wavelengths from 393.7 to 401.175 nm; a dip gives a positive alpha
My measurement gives 0.395 nm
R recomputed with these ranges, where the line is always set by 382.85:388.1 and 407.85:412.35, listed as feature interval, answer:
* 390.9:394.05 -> 0.38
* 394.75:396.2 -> 0.16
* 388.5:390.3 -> 0.13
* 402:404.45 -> -0.06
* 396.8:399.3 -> 0.13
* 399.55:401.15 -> -0.03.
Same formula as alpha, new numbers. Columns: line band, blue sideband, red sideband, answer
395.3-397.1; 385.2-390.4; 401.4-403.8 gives 0.74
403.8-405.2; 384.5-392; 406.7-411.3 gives 0.00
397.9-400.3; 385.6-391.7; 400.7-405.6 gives -0.06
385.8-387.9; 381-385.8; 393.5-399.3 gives -0.35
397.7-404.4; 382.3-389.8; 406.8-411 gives -0.50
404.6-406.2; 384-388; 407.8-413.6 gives 0.02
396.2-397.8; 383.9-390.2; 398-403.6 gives 0.69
